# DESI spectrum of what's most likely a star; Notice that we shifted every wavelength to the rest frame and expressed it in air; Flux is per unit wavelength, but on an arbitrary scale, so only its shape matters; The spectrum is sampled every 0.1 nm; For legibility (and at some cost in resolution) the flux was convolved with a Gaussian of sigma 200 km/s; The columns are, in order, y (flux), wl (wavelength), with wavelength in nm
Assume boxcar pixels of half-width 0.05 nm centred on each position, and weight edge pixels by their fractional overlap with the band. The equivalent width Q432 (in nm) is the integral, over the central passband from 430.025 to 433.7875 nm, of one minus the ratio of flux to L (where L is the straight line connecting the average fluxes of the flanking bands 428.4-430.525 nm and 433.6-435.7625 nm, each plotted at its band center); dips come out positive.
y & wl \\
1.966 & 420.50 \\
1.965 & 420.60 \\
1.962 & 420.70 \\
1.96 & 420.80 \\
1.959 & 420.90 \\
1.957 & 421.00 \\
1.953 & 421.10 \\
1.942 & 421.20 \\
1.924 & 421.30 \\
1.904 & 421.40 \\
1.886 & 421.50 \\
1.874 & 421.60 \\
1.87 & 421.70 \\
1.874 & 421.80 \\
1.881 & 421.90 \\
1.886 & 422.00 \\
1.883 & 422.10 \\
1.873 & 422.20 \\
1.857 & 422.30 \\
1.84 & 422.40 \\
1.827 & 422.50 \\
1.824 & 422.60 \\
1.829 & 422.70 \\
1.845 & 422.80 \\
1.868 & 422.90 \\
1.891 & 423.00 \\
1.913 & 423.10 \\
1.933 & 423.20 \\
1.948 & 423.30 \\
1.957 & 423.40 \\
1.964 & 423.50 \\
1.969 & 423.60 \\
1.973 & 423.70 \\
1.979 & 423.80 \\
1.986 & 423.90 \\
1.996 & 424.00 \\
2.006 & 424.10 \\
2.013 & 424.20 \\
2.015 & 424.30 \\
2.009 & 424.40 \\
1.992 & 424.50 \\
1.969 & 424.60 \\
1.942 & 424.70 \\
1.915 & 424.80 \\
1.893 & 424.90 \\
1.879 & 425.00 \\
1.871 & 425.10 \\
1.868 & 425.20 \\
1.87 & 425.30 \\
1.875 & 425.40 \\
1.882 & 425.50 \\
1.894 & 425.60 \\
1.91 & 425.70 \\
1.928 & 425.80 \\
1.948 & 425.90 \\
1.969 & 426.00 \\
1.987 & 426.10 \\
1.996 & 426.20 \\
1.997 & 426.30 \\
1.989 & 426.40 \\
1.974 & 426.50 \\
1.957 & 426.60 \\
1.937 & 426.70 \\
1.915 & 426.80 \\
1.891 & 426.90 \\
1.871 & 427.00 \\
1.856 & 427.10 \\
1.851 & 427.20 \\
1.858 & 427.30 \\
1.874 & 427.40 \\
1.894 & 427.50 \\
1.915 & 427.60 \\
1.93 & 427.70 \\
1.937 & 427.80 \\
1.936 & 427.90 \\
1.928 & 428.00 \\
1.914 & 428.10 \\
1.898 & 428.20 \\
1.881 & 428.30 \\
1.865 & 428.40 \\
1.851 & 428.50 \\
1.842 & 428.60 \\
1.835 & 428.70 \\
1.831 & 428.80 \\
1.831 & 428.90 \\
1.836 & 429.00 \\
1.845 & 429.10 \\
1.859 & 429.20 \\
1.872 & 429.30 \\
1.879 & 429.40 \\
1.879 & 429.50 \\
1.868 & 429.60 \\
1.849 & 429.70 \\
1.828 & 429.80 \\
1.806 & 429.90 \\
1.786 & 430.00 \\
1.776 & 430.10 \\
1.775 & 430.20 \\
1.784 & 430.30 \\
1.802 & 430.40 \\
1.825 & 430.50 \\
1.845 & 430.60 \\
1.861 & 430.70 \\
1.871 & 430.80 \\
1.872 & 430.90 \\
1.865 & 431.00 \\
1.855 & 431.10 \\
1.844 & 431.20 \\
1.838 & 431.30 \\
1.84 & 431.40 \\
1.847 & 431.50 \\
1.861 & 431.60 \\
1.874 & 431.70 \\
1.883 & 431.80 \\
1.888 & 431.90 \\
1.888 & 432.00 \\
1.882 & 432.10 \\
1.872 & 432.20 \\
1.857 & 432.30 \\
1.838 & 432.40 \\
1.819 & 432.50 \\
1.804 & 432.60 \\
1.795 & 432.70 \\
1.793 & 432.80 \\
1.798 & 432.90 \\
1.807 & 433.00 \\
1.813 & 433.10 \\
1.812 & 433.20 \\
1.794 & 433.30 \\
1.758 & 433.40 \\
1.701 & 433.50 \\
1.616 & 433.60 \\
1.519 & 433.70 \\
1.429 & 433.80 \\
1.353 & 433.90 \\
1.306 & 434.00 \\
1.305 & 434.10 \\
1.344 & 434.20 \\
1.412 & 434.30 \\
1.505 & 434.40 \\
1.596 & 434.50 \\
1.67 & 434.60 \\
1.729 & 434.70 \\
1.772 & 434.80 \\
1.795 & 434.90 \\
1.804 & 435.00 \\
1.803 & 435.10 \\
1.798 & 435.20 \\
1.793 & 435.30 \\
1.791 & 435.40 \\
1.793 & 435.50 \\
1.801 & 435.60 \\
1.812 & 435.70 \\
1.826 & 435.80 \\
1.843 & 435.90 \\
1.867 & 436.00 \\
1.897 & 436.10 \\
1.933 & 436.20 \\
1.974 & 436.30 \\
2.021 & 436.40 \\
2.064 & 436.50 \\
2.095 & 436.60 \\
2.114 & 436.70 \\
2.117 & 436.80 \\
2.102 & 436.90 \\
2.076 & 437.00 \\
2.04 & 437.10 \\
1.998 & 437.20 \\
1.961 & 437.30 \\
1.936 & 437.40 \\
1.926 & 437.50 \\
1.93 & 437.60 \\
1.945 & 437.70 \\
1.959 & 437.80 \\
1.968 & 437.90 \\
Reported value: -0.16 nm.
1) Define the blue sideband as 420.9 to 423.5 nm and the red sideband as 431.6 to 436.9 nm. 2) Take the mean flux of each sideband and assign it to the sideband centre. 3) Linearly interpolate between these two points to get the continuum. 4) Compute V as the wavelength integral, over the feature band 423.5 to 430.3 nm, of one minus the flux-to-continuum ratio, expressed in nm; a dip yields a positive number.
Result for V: -0.211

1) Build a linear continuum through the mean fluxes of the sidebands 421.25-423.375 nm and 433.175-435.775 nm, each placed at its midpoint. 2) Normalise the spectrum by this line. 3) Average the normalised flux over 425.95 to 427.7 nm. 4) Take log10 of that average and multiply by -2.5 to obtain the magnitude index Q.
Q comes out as -0.078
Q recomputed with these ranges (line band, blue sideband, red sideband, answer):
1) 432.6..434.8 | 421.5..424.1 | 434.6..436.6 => 0.15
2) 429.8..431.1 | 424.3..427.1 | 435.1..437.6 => 0.06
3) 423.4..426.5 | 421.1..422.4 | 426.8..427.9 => -0.03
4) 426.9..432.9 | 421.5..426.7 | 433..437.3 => 0.00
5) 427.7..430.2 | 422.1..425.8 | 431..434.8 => -0.03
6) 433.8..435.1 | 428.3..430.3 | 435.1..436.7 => 0.21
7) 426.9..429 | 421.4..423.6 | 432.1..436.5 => -0.04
